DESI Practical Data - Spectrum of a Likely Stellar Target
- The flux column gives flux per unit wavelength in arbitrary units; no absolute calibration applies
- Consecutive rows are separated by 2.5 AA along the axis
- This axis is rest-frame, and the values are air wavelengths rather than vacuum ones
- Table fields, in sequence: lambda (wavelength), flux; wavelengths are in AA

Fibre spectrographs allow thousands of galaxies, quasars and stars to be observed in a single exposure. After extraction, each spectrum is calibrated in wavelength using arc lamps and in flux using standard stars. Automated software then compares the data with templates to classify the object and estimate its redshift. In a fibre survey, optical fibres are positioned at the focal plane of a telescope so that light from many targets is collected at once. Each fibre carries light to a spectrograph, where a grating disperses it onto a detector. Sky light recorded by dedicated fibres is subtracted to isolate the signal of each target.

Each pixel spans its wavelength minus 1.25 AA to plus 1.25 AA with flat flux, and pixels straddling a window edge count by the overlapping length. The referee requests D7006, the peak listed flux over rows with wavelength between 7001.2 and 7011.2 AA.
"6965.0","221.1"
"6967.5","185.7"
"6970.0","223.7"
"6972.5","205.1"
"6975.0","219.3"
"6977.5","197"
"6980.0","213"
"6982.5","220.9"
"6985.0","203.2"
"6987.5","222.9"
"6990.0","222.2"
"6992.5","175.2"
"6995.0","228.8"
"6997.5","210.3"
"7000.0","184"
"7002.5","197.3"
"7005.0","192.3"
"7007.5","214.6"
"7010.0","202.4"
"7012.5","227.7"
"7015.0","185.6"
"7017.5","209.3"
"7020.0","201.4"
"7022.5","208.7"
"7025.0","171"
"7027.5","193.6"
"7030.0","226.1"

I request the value 214.6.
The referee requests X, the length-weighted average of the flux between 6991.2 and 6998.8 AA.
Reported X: 205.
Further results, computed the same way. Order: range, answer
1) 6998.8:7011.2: 198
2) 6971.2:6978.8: 207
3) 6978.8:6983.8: 217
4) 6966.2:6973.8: 205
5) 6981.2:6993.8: 209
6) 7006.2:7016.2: 208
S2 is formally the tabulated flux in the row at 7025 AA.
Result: 171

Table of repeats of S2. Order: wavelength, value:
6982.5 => 220.9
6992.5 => 175.2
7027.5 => 193.6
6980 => 213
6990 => 222.2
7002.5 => 197.3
